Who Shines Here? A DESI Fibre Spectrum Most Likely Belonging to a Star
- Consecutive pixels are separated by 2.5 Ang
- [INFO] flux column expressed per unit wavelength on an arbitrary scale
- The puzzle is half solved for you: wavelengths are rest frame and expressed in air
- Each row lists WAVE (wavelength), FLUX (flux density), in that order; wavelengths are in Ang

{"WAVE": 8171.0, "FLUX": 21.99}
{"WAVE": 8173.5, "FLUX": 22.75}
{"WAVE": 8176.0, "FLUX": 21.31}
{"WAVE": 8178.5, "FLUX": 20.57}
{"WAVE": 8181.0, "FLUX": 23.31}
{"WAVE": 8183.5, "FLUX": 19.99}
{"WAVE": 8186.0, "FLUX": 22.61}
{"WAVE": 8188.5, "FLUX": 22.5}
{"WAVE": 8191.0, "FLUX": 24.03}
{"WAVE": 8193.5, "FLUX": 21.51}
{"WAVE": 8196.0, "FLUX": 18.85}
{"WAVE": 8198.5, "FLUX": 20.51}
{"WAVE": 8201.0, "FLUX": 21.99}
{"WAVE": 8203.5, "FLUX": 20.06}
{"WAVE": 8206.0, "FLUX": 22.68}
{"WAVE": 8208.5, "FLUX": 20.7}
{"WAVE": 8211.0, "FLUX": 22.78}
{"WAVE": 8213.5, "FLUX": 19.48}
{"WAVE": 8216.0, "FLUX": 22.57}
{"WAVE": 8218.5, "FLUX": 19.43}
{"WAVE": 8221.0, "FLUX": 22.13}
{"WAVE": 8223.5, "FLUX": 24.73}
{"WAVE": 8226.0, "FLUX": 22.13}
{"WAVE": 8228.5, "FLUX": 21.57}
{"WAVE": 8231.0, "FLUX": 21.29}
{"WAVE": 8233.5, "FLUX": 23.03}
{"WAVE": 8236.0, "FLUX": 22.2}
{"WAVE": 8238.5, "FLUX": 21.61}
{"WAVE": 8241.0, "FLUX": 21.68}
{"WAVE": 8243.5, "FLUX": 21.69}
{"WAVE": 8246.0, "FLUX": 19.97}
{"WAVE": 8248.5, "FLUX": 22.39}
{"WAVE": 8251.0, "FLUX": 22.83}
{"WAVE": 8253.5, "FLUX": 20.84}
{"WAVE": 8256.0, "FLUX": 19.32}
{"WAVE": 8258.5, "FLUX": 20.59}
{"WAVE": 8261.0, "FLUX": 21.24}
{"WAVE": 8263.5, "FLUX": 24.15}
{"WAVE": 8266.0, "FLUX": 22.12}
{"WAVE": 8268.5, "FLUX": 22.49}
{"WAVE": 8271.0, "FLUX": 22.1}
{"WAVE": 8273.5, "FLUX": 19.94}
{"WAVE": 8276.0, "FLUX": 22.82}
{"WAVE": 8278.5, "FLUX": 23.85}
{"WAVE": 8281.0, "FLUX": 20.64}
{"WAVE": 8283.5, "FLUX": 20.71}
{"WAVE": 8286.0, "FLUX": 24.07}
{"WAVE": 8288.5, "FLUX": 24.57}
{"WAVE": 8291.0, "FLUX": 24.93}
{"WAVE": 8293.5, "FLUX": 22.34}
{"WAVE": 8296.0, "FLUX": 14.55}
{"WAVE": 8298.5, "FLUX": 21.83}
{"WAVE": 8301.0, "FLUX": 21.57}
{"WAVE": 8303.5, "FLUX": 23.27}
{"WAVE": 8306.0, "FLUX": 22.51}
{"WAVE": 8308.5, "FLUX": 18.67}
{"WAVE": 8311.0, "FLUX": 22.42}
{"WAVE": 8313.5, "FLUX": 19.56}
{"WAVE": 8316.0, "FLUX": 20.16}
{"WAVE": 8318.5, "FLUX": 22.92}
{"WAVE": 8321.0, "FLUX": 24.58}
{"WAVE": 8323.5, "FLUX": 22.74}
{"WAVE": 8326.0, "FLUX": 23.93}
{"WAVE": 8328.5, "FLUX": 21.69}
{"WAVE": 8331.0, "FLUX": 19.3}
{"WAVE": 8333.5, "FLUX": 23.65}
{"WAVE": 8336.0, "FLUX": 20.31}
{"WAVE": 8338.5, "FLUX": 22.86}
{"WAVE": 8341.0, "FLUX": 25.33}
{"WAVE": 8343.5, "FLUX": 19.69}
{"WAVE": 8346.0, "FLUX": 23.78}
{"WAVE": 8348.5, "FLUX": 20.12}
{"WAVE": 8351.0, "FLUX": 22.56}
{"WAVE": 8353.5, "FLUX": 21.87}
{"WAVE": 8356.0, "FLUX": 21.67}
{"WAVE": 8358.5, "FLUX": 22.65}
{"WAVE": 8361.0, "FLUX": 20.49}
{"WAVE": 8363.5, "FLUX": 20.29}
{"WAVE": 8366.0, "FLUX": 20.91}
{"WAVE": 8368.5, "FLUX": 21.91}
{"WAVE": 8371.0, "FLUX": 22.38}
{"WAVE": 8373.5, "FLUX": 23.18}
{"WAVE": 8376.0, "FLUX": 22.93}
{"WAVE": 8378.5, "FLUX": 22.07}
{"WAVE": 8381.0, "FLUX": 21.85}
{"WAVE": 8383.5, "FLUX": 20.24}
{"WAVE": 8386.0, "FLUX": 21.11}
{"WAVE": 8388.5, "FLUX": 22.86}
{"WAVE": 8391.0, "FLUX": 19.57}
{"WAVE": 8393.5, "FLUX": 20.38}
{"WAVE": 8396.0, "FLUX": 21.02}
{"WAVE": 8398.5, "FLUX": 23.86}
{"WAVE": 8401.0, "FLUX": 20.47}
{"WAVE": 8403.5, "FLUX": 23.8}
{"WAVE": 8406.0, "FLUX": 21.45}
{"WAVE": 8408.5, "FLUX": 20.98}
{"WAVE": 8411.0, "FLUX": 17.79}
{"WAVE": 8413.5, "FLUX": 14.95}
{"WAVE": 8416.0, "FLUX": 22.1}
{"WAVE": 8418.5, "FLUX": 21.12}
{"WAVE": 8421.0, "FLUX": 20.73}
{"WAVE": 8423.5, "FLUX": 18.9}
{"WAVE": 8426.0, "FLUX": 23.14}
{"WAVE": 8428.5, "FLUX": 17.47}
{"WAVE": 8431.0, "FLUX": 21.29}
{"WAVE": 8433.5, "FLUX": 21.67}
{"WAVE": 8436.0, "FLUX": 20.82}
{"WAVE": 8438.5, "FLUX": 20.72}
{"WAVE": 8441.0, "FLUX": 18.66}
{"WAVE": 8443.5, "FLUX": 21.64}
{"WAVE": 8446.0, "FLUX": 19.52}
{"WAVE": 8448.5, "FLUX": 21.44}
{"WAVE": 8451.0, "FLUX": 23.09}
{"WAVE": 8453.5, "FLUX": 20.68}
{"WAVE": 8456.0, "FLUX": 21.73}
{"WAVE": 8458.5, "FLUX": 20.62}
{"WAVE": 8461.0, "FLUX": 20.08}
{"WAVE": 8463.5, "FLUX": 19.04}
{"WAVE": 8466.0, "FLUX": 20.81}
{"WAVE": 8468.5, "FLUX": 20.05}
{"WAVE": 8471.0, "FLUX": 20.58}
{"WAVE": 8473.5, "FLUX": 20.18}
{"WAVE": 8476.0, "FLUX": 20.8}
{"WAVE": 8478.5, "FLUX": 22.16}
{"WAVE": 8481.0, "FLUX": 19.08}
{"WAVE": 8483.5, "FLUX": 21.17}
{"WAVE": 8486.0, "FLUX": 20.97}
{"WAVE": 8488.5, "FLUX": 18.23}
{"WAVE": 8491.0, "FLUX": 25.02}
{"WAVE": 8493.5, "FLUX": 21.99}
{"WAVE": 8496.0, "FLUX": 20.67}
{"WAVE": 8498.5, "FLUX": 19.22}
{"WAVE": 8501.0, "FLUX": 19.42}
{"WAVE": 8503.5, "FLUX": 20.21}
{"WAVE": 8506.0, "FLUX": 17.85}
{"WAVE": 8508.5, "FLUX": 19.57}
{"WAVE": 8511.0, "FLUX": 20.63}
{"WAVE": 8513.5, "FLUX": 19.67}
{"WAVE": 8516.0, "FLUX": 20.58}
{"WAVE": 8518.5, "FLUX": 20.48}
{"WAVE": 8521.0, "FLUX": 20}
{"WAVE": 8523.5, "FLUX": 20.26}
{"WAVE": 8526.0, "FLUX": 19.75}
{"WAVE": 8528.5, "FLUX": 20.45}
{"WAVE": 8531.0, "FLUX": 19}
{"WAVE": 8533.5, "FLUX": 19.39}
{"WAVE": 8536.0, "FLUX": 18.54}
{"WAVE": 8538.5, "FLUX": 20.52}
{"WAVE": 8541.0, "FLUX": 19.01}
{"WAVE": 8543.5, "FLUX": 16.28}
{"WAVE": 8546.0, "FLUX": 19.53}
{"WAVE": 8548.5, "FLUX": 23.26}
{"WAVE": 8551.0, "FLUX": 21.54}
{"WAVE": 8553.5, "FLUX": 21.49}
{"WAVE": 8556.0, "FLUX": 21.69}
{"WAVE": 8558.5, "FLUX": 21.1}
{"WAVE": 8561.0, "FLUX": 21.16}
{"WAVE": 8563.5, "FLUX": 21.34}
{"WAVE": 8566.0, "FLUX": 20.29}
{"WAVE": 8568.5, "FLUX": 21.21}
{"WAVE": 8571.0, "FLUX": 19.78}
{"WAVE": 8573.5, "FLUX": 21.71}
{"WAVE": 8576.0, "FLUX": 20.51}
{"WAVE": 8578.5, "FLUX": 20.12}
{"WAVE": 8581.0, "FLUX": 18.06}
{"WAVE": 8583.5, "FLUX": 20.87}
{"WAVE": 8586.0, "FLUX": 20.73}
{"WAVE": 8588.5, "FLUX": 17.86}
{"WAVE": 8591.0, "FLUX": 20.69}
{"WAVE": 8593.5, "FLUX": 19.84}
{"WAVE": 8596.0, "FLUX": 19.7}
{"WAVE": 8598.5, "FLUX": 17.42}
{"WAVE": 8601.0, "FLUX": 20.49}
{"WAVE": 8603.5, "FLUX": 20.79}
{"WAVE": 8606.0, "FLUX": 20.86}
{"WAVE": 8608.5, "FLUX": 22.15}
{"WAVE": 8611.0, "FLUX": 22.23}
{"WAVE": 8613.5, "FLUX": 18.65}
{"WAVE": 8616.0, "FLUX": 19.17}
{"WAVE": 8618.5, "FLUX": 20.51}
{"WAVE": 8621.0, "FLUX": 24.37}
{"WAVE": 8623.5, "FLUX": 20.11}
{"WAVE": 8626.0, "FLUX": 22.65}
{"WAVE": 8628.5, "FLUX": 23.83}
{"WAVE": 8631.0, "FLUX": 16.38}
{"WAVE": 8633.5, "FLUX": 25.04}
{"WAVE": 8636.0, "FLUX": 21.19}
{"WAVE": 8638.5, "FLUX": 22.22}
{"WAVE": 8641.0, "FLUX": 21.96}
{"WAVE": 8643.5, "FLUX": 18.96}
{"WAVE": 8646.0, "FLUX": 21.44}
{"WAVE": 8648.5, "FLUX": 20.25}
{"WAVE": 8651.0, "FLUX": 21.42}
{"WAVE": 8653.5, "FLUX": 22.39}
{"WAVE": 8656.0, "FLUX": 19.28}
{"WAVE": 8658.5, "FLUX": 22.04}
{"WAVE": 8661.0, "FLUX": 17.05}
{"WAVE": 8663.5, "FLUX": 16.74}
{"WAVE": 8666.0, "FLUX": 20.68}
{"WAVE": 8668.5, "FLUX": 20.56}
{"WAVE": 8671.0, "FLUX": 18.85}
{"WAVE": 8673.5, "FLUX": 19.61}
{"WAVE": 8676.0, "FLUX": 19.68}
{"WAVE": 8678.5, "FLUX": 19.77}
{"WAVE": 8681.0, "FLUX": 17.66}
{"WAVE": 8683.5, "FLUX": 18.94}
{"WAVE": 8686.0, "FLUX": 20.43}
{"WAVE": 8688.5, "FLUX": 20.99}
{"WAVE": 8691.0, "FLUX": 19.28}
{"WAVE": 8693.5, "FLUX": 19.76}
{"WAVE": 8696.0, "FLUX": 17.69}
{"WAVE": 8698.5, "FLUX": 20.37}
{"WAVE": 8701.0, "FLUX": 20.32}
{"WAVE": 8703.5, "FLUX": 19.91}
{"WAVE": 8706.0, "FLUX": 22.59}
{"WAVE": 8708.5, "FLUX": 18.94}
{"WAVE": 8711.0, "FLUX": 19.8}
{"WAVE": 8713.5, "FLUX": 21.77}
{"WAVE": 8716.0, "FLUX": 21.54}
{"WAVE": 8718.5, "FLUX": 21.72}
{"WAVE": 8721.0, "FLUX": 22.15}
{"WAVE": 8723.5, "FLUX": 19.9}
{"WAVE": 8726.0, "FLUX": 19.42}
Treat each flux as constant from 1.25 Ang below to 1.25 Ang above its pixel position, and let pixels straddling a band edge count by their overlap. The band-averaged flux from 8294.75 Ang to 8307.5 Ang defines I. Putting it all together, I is 20.7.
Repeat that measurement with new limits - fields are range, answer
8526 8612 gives 20.3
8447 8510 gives 20.6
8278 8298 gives 21.9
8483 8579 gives 20.3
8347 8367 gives 21.4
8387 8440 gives 20.7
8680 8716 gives 20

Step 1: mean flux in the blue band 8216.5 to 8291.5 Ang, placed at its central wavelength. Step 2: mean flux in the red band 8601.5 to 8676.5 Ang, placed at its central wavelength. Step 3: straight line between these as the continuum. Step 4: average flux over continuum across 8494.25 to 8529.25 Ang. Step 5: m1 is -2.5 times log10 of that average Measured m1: 0.064 mag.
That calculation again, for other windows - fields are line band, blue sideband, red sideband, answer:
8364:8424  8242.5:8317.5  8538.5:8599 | 0.00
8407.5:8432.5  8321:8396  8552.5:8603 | 0.08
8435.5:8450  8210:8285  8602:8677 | 0.04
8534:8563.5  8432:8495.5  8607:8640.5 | 0.04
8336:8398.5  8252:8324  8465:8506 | -0.02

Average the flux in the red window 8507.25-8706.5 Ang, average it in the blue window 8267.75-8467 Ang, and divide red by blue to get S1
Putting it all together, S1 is 0.9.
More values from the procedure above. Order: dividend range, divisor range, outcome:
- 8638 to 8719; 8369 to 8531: 0.97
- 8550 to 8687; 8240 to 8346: 0.94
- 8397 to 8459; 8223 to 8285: 0.95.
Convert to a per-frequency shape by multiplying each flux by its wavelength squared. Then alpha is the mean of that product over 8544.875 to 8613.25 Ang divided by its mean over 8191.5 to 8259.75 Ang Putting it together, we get 1.04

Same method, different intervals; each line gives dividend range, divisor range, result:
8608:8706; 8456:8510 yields 1.04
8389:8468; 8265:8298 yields 0.98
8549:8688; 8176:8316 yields 1.03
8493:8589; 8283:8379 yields 0.97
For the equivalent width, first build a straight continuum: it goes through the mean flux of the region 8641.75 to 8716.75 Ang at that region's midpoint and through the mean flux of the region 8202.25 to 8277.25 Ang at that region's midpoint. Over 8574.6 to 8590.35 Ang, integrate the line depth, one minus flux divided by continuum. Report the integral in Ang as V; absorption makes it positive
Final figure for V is 0.5 Ang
